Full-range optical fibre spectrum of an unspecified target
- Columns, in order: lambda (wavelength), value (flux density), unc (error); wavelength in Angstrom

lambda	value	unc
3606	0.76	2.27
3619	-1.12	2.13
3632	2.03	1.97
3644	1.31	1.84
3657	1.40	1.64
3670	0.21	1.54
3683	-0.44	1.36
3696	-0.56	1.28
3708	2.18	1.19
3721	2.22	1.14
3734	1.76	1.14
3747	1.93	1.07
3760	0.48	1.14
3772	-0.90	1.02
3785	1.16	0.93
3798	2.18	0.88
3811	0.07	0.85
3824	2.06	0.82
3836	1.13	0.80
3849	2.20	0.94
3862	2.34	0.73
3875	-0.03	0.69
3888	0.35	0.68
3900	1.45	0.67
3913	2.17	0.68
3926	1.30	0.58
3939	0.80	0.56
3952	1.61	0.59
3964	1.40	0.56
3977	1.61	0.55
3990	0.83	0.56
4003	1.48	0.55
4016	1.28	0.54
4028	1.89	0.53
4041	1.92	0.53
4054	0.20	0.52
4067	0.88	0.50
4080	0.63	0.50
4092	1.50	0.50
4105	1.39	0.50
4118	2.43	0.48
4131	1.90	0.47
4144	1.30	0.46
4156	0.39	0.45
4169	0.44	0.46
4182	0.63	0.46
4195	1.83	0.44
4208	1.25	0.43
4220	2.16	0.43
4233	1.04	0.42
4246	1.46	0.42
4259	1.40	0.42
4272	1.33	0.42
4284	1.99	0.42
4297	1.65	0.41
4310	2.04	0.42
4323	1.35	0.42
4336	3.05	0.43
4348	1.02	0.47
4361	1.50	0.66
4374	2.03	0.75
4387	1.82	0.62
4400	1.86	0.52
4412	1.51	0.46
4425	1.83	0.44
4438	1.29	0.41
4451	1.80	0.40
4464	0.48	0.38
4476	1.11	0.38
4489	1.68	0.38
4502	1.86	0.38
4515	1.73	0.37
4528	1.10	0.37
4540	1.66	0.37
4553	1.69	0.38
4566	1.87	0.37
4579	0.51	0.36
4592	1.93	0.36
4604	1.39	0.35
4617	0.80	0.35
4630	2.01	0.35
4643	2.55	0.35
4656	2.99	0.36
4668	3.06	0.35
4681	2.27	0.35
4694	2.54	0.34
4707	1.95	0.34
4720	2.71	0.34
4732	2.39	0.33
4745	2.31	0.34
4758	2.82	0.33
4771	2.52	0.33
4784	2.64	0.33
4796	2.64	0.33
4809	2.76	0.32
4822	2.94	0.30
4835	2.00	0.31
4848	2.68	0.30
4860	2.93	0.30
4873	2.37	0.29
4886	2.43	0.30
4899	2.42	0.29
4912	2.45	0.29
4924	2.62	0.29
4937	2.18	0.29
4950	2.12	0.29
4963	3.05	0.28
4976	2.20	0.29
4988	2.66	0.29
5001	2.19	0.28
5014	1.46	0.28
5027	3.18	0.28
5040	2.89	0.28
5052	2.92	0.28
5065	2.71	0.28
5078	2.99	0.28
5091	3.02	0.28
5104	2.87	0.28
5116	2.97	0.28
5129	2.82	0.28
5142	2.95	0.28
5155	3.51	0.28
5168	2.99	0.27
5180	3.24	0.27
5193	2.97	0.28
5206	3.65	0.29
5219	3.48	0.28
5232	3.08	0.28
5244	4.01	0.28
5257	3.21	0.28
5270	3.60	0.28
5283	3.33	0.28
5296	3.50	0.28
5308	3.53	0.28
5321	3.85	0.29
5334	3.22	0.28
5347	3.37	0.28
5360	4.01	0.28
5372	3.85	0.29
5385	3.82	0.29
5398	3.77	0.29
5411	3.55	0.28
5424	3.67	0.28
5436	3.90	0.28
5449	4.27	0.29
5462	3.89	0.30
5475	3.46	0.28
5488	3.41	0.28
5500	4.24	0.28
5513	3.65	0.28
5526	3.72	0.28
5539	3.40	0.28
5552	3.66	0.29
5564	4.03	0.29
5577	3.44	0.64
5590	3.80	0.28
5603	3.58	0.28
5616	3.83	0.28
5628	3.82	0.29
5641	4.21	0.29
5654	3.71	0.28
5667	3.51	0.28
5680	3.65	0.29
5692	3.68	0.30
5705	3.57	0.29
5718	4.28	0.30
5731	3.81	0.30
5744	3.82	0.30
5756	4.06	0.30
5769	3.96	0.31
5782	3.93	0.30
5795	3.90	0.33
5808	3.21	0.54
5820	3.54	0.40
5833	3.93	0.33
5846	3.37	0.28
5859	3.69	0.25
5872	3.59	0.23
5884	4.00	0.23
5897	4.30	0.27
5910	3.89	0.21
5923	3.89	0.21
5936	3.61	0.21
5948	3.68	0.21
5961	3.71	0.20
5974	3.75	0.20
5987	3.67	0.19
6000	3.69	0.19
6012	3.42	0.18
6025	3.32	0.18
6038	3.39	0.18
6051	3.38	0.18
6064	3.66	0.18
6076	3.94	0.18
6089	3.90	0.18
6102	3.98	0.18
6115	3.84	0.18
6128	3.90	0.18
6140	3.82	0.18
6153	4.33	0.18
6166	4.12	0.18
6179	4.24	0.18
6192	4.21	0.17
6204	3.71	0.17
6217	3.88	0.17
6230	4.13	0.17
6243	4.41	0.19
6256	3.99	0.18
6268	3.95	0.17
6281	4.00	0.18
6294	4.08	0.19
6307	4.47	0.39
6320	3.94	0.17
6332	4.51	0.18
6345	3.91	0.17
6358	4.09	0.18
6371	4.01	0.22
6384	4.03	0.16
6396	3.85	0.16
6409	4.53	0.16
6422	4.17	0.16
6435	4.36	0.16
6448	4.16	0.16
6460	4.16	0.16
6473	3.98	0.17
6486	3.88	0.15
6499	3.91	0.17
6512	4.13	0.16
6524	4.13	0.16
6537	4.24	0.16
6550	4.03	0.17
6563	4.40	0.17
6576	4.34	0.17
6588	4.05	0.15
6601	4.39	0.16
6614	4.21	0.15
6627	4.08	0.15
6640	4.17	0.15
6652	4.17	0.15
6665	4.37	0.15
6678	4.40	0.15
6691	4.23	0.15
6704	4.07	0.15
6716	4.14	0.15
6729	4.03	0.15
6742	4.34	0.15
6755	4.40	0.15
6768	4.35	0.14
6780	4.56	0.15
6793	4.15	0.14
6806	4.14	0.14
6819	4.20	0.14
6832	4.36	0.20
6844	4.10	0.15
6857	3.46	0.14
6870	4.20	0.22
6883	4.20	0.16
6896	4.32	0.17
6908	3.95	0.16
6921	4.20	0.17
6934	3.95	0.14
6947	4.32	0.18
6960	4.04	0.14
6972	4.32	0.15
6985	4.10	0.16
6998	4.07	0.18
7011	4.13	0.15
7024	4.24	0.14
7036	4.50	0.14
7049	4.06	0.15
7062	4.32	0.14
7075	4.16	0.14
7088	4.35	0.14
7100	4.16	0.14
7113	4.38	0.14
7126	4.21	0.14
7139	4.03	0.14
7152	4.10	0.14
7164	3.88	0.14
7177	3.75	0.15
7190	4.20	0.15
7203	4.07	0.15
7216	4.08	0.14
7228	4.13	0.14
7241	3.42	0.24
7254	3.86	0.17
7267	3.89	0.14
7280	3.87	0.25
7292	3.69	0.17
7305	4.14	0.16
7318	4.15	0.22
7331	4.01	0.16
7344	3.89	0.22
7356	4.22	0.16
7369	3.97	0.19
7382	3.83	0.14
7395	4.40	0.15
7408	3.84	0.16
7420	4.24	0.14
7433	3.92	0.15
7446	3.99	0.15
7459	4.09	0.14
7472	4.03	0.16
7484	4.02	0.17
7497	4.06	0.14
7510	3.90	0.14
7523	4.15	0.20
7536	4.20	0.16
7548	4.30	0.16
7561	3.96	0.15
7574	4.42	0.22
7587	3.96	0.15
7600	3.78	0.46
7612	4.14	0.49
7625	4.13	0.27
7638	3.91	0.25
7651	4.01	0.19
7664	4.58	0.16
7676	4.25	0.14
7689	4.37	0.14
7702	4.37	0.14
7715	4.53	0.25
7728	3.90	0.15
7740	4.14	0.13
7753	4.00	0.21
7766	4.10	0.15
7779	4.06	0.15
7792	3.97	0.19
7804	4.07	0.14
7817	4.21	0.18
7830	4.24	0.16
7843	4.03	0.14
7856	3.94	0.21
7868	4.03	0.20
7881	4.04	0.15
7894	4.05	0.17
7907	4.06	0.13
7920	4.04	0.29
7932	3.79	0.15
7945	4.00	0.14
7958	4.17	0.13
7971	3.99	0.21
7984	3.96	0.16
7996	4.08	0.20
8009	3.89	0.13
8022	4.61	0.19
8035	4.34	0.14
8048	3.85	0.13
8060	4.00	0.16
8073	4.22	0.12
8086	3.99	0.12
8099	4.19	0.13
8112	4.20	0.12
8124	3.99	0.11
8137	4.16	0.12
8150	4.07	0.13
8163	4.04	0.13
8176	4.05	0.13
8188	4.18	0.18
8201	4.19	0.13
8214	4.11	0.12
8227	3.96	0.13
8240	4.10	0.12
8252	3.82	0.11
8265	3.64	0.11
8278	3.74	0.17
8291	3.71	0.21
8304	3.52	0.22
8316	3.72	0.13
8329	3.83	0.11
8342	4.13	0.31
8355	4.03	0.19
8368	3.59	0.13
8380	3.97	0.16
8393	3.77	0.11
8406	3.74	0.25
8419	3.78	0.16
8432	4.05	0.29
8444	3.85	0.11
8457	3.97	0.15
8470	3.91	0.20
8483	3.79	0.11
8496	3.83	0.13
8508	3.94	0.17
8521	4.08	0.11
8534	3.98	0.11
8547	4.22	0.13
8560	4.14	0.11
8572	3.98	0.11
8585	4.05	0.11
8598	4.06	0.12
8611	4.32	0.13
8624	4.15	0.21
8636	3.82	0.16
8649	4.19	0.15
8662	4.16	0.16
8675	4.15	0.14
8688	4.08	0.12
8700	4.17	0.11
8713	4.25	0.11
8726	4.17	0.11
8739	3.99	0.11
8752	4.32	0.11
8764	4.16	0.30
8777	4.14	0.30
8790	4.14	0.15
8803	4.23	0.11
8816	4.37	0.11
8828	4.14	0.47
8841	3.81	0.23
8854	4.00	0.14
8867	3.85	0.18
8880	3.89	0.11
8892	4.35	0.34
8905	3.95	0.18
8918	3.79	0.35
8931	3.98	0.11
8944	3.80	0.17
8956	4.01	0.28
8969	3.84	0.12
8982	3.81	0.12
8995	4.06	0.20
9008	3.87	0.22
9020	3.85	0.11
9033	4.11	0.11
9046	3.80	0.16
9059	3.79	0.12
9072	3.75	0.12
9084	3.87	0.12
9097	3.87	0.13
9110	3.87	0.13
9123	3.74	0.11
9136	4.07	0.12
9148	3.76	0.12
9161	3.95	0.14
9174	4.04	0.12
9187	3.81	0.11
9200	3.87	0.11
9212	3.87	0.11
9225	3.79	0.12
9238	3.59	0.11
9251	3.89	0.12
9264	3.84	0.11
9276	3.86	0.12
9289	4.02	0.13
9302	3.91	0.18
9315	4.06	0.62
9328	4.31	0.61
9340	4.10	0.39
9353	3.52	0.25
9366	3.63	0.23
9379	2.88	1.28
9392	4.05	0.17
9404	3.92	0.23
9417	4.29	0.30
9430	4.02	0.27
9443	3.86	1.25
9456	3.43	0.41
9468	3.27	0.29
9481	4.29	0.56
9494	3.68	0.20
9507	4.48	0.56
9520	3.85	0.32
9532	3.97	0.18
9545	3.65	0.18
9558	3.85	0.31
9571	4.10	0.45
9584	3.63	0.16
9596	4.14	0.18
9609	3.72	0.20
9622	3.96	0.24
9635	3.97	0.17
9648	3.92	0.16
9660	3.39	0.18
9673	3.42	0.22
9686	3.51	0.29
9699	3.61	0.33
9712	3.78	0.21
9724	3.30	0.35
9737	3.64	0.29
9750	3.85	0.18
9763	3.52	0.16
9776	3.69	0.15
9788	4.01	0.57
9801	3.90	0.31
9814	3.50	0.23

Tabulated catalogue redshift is 0.16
